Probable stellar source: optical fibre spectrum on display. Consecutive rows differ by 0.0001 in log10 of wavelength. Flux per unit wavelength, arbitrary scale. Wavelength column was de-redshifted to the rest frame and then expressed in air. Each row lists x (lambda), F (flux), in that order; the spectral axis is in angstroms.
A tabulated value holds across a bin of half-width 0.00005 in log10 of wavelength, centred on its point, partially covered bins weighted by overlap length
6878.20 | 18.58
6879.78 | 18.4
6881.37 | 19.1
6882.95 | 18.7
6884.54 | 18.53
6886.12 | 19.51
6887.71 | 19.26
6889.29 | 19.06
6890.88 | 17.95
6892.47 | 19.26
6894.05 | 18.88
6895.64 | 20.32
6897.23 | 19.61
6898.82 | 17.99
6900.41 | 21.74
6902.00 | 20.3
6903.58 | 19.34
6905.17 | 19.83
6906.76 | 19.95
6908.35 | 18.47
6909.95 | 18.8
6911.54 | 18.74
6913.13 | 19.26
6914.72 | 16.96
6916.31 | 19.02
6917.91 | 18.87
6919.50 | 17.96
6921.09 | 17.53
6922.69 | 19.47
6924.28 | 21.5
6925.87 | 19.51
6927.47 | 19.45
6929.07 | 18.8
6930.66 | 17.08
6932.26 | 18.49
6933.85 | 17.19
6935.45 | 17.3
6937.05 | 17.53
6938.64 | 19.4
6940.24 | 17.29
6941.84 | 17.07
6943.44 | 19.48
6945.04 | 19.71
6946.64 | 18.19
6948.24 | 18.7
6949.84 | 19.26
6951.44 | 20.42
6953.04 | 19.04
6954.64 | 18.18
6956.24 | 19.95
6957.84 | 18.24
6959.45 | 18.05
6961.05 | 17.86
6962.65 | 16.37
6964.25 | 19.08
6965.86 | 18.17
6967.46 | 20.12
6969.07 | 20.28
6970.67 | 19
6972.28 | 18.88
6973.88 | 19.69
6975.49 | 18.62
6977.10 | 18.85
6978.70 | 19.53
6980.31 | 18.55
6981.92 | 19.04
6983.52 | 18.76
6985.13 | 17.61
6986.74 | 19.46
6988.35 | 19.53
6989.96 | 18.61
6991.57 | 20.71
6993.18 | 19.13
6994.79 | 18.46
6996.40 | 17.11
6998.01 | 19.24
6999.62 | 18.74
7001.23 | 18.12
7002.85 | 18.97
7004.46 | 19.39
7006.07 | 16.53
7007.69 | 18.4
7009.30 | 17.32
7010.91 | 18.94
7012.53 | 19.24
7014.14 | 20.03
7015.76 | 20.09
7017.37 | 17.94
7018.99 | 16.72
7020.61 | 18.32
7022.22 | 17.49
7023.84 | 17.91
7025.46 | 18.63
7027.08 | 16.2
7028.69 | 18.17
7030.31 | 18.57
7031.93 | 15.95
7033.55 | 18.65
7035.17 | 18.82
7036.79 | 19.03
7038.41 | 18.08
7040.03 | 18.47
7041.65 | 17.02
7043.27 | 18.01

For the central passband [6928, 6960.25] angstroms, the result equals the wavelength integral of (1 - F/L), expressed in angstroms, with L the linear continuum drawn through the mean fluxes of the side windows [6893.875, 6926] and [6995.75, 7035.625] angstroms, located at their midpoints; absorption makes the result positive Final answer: 0.7 angstroms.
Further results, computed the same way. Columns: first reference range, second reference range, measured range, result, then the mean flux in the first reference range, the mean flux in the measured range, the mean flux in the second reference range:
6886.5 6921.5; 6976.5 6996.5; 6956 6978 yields 0.2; 19.1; 18.8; 18.9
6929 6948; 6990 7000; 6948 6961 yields -0.4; 18.1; 18.9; 18.9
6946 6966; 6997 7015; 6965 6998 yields -0.7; 18.6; 19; 18.6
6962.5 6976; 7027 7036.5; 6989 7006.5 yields -0.1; 19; 18.7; 17.9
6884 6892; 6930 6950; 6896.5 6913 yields -0.7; 18.9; 19.5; 18.2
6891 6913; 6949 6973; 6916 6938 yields 0.7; 19.4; 18.5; 18.9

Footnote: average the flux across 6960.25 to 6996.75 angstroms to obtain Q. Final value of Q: 18.9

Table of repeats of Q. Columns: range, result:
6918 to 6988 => 18.7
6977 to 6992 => 19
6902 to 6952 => 18.7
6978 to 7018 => 18.8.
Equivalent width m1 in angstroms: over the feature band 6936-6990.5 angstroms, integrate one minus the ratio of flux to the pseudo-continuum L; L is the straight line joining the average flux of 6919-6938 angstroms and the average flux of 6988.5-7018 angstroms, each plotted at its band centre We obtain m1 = -0.5 angstroms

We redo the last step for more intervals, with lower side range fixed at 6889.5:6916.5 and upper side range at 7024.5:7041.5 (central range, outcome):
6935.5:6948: 0.3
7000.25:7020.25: -0.3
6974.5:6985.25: -0.2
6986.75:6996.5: -0.4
